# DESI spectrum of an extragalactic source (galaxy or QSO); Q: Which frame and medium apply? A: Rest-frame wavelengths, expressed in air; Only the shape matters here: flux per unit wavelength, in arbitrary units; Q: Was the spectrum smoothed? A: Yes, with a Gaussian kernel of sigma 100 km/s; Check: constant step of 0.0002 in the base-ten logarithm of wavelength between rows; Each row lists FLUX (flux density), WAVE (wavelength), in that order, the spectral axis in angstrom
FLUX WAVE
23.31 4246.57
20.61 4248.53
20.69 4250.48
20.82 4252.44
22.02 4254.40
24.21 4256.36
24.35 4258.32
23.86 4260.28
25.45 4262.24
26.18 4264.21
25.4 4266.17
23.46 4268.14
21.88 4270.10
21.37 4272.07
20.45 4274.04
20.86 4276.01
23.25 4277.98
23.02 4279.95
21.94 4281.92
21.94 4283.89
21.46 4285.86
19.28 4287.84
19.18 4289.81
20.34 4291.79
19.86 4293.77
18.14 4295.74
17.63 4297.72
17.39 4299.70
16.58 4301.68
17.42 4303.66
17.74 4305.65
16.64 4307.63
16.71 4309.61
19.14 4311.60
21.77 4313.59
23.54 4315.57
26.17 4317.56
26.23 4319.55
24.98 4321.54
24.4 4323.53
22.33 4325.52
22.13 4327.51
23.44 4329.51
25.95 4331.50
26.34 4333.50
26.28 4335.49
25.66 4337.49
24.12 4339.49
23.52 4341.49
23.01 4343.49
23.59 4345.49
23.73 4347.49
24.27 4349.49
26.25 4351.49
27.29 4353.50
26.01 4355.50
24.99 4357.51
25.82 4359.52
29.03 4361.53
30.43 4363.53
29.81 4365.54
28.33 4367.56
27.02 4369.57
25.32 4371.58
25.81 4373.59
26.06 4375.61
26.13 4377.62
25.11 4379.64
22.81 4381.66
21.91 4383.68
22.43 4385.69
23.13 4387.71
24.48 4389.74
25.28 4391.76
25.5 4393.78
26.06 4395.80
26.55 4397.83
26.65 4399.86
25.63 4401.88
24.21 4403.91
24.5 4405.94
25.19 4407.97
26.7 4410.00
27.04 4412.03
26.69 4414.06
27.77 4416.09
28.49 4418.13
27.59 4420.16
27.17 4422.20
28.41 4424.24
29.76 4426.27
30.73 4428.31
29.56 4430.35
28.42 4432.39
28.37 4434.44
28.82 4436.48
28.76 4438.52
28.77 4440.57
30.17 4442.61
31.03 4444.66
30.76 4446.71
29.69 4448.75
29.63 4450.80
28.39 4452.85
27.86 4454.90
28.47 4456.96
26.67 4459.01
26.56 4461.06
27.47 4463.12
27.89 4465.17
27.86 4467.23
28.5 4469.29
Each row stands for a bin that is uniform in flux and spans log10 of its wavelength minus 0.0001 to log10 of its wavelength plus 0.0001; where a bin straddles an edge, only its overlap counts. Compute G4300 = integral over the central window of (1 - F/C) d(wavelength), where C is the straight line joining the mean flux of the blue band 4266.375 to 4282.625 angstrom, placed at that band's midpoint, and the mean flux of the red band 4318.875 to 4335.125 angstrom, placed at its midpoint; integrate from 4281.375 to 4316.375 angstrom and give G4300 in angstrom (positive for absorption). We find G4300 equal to 6.1 angstrom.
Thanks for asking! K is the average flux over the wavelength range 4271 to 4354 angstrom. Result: 22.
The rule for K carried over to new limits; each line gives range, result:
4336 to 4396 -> 25.4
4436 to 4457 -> 29.4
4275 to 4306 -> 19.8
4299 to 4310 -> 17.1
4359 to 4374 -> 27.8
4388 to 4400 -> 25.5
